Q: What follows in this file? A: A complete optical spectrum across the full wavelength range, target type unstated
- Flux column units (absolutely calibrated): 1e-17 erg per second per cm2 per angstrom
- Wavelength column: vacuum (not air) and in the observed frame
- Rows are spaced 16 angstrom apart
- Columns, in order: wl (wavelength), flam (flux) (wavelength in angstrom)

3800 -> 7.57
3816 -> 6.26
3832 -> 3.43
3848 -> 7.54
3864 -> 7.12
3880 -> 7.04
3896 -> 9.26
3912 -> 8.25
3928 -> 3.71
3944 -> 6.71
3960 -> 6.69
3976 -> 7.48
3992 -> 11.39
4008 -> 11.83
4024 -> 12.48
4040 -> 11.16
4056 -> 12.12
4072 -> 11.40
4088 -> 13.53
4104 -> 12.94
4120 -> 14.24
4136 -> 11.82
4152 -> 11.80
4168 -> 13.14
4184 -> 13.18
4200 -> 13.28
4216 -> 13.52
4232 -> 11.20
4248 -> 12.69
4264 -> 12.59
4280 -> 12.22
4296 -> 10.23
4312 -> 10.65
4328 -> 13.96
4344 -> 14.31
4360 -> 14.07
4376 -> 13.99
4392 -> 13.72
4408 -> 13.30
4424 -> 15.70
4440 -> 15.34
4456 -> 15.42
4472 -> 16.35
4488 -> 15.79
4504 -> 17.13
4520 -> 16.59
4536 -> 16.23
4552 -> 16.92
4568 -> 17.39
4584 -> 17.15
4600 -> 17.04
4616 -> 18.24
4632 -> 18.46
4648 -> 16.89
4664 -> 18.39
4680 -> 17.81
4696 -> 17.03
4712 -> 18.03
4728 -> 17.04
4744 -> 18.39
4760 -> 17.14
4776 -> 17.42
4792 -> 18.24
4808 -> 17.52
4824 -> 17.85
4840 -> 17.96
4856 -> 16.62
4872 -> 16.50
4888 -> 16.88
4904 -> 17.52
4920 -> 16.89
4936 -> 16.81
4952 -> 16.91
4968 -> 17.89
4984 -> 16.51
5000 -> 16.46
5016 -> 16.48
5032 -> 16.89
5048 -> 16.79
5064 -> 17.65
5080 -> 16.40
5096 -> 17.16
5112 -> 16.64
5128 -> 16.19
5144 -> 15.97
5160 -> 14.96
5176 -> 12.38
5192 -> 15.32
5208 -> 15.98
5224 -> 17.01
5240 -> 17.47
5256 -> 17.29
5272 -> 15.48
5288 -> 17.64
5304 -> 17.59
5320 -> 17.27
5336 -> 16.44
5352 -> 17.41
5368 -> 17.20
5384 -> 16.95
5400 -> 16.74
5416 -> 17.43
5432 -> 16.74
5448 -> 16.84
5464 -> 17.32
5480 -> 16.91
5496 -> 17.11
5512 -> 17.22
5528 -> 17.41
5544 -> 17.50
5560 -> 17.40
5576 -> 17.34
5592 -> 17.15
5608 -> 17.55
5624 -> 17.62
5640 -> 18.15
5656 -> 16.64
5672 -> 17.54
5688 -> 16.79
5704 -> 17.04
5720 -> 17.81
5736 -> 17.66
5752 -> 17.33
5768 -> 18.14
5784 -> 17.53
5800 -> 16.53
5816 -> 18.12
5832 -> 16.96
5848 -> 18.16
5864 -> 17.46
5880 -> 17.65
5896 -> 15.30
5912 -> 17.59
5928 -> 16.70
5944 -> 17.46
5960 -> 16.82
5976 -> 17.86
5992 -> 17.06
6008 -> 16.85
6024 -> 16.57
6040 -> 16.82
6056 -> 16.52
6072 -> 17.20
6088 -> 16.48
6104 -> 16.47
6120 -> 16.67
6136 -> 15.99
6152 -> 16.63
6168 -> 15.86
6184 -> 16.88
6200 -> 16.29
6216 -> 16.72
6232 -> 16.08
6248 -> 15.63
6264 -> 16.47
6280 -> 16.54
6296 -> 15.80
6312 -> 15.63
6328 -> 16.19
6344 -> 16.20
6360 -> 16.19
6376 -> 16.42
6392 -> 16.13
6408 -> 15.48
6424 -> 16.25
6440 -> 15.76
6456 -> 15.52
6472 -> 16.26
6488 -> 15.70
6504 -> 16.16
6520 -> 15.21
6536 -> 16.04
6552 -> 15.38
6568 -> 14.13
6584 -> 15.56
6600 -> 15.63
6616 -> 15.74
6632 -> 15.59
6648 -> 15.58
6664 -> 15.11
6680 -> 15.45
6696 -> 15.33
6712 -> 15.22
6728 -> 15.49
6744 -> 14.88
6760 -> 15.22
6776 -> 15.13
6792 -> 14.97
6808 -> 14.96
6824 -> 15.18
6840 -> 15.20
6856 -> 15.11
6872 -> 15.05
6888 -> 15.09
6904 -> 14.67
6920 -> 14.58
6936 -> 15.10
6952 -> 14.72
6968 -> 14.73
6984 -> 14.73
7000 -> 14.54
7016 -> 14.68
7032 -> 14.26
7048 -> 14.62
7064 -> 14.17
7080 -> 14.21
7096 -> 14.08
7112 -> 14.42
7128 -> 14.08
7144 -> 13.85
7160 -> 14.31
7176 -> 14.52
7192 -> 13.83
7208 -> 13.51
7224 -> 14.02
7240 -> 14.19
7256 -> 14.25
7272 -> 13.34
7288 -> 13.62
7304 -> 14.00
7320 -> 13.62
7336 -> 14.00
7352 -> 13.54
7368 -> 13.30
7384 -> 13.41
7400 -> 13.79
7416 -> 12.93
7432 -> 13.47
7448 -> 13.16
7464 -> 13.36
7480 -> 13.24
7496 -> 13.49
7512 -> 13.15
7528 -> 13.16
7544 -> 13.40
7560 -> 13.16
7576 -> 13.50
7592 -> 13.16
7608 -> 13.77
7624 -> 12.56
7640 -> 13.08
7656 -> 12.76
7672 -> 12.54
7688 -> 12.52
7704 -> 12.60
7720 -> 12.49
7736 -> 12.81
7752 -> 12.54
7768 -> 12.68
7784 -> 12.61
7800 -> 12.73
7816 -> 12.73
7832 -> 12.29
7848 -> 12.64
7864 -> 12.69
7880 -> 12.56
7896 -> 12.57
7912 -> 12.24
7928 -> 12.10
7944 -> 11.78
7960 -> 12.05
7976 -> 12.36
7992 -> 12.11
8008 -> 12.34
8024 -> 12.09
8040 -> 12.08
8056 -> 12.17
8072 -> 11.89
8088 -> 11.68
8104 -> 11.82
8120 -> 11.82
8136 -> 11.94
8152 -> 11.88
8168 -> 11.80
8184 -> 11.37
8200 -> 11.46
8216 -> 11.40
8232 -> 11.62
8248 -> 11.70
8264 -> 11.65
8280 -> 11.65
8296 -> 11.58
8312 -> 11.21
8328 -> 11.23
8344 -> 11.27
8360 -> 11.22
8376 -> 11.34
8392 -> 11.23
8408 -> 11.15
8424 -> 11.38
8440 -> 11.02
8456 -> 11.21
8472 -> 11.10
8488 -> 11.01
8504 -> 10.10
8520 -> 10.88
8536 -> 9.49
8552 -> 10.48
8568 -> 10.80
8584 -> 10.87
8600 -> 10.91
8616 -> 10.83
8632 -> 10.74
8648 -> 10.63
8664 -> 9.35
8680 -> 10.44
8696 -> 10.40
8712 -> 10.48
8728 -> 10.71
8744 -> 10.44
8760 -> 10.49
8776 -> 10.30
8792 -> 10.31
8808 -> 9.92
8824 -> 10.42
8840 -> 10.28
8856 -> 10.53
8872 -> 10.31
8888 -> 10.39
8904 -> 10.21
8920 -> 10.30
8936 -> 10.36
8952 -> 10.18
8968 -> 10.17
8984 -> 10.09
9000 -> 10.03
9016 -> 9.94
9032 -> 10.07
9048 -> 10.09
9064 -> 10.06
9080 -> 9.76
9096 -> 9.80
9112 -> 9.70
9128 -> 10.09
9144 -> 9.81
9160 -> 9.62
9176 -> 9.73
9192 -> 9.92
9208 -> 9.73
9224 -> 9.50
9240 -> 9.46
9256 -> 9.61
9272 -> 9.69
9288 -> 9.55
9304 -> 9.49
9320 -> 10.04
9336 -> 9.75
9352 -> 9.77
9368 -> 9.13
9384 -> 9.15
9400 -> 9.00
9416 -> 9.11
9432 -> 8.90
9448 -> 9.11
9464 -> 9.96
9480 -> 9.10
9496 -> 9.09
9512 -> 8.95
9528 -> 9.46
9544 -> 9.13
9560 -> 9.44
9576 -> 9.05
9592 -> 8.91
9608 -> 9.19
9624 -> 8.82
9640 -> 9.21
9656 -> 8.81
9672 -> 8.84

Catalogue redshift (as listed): 0.00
